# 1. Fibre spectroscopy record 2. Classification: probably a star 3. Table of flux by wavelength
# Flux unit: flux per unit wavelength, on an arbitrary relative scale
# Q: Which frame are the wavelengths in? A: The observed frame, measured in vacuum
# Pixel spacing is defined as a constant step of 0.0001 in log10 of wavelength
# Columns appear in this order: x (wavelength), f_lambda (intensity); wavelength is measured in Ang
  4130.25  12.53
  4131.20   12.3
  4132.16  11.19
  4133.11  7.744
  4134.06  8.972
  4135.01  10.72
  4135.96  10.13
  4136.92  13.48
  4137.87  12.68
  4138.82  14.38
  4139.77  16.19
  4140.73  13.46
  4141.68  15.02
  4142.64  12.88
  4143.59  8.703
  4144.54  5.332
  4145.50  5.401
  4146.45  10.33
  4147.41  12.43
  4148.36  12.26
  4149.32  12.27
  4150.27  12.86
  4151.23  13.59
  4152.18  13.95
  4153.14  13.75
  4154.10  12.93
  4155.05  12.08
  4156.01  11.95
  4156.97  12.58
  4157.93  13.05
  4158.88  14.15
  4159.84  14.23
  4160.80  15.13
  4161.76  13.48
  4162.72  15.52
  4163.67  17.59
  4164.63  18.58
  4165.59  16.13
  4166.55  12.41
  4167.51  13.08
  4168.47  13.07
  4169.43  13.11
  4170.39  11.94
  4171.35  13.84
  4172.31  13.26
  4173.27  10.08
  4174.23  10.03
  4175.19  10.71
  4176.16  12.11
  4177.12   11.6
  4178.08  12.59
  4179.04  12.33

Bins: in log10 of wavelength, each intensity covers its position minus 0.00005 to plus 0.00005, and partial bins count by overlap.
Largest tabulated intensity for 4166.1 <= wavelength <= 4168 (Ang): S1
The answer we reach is 13.08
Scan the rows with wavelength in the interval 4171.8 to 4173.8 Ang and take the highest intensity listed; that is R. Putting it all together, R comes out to 13.26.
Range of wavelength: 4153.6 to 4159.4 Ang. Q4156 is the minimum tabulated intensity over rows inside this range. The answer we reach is 11.95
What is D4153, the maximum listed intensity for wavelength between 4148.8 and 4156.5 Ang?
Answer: 13.95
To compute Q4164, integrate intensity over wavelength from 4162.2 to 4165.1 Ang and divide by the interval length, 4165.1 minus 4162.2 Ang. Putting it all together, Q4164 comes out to 17.2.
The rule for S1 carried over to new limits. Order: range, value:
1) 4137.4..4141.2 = 16.19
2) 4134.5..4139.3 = 14.38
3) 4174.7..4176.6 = 12.11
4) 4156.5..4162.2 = 15.13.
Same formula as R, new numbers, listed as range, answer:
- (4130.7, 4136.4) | 12.3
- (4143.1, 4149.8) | 12.43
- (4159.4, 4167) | 18.58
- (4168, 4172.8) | 13.84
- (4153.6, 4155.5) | 12.93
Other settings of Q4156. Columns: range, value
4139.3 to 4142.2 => 13.46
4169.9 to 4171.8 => 11.94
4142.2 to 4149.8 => 5.332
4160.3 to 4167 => 12.41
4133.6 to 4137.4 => 8.972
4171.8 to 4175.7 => 10.03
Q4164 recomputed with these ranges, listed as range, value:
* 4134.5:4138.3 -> 11.7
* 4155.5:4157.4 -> 12.2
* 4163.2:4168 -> 15.5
